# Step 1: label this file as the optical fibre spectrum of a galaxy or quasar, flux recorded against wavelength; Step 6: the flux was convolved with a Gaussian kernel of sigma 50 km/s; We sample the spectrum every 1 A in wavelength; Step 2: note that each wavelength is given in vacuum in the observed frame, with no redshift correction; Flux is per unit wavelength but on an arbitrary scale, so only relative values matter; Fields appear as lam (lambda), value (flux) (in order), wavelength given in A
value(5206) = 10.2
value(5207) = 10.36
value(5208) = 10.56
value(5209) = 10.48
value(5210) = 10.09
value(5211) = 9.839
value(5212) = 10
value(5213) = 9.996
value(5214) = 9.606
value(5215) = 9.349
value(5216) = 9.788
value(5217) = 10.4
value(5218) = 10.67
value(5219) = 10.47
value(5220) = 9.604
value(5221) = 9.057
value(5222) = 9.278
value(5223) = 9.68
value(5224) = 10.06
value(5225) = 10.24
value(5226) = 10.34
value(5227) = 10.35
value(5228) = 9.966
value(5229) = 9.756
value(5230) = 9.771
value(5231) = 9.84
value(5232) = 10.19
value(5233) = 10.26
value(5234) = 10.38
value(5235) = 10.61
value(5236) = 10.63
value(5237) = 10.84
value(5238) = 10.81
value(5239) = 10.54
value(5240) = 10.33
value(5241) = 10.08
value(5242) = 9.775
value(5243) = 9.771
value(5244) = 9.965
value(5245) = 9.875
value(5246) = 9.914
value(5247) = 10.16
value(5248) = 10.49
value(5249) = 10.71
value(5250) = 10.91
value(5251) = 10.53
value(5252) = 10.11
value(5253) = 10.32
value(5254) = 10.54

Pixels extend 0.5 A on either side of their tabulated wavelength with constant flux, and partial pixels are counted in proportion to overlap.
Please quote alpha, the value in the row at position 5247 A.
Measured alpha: 10.16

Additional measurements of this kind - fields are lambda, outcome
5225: 10.24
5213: 9.996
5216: 9.788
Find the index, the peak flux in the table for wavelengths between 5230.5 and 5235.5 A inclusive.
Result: 10.61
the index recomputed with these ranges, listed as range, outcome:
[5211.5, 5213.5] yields 10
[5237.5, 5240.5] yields 10.81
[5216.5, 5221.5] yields 10.67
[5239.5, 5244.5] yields 10.33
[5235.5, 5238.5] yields 10.84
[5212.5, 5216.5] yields 9.996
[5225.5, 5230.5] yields 10.35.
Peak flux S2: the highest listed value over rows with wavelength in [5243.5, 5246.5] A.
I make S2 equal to 9.965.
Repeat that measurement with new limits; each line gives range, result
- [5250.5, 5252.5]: 10.53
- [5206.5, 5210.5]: 10.56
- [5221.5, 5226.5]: 10.34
